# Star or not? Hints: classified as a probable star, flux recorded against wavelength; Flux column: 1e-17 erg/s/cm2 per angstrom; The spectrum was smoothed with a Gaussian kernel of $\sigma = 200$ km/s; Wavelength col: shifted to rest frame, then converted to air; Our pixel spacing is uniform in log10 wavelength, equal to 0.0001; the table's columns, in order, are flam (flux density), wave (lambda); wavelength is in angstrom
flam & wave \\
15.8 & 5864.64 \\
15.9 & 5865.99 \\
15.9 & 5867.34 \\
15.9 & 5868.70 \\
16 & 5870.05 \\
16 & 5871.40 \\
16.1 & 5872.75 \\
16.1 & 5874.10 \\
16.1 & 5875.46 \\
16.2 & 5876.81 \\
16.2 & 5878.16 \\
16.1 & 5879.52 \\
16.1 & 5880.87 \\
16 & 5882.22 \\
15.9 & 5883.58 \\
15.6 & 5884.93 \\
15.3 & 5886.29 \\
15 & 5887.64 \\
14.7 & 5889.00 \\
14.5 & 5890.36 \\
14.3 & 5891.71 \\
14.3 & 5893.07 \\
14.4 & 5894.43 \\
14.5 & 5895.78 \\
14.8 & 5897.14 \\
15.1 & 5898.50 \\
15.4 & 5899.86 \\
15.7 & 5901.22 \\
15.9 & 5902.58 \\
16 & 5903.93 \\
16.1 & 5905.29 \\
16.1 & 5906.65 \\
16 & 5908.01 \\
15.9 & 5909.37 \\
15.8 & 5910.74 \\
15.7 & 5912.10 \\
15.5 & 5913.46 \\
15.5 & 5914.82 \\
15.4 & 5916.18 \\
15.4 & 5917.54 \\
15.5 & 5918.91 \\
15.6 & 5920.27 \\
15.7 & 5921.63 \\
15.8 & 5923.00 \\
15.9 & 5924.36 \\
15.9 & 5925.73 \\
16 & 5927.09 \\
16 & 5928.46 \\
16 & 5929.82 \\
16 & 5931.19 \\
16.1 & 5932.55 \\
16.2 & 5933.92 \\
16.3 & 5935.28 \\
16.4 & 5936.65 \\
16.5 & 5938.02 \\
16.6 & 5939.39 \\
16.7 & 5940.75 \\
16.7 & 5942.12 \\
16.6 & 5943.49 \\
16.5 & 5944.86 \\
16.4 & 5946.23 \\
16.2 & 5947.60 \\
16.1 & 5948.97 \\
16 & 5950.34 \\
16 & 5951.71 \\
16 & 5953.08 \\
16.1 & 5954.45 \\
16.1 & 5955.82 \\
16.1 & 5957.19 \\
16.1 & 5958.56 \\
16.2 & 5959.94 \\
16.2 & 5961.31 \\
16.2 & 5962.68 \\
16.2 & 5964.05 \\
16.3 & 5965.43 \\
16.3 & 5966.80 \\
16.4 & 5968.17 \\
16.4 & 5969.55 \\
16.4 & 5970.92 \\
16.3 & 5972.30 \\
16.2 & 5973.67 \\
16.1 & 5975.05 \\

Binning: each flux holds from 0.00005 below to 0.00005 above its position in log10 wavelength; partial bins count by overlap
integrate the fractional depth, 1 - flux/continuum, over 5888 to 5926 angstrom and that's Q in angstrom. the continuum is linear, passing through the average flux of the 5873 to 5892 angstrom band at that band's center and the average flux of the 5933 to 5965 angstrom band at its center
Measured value 1.1 angstrom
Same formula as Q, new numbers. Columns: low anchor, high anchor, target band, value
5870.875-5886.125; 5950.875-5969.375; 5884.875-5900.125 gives 1.20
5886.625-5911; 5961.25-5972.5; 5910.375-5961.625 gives -0.73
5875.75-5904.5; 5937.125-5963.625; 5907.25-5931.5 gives 0.07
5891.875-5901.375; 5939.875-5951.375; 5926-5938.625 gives -0.16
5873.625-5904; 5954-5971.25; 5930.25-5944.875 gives -0.42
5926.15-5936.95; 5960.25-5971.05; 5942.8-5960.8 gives 0.05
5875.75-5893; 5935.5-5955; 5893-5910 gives 0.30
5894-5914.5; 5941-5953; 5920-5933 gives 0.03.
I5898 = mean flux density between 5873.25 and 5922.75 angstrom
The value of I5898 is 15.5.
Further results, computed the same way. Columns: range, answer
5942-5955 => 16.2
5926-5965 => 16.2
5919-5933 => 15.9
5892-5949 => 15.8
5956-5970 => 16.2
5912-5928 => 15.7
